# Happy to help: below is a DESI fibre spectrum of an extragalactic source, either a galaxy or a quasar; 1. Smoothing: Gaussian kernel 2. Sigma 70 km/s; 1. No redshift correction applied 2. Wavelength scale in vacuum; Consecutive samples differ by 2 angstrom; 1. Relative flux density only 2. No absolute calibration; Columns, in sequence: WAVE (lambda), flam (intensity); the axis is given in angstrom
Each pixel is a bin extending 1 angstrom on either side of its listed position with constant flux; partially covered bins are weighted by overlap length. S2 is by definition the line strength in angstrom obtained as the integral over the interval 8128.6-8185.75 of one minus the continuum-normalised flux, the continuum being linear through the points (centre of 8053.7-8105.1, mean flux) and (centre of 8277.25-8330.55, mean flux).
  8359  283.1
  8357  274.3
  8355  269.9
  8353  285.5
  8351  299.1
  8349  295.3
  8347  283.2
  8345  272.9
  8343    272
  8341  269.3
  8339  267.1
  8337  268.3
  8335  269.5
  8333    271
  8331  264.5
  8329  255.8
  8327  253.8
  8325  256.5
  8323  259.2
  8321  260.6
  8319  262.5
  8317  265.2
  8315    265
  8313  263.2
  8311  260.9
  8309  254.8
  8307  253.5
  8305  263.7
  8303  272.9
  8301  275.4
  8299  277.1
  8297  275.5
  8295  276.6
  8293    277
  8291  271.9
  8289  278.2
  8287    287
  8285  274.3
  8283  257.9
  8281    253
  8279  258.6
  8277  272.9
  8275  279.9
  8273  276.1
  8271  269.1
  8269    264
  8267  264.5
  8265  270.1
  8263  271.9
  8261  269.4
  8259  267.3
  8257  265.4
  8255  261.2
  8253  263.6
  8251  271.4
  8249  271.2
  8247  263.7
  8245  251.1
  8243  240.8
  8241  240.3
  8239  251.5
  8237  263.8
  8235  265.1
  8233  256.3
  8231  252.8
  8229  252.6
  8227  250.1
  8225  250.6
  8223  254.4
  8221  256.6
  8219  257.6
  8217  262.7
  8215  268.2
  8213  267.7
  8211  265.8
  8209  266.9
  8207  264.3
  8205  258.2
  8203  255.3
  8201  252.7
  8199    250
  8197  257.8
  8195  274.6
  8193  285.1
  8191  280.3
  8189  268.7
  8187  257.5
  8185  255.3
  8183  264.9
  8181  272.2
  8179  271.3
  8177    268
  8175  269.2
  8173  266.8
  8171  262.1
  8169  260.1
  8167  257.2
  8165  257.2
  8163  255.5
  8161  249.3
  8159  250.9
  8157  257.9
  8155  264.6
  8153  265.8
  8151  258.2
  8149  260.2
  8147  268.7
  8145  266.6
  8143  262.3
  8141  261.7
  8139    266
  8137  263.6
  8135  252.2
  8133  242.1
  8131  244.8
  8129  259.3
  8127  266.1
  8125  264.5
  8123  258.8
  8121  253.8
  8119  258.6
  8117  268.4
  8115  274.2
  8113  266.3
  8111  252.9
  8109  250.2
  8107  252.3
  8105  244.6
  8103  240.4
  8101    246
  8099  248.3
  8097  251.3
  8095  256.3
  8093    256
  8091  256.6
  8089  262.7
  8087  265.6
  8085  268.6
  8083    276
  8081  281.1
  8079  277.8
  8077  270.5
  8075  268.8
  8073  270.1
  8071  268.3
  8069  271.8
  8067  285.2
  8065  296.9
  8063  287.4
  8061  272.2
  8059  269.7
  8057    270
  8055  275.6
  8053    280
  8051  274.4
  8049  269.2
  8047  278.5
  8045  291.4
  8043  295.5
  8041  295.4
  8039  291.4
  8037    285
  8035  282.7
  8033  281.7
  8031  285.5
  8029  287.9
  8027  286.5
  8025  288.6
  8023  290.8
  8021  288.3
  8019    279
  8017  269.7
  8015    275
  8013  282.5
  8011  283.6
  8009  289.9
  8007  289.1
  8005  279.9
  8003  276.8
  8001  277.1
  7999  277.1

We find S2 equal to 1.3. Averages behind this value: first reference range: 267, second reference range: 266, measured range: 261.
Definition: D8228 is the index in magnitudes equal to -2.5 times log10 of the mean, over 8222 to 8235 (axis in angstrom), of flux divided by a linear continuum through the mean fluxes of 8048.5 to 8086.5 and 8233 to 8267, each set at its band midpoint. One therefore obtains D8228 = 0.04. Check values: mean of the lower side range 275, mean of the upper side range 262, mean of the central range 254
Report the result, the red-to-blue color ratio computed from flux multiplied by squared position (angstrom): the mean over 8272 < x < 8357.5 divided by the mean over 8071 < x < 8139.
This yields 1.1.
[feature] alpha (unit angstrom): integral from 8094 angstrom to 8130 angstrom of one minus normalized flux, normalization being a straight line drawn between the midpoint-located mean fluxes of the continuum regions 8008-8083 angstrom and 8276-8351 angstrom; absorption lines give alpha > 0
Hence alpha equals 2.8 angstrom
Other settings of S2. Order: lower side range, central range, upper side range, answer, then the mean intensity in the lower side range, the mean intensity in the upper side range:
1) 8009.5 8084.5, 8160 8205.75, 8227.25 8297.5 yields 1.3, 281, 265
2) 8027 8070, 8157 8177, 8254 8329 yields 1.1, 282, 267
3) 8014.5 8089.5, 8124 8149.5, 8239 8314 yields 1.4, 279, 266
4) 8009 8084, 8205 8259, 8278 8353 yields 2.7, 281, 269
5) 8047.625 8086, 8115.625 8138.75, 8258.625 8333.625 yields 1.3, 275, 267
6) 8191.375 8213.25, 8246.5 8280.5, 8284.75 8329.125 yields -0.3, 264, 267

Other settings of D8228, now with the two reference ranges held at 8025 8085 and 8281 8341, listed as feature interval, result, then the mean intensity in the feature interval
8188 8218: 0.03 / 265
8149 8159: 0.06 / 260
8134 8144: 0.06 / 261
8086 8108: 0.10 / 253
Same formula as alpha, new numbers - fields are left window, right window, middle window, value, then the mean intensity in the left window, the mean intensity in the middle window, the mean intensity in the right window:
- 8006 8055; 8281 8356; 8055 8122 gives 3.86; 284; 265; 270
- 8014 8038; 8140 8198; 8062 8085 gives -0.03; 283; 277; 264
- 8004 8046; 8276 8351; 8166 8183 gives 0.67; 286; 266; 268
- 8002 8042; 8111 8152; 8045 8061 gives 0.16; 284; 275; 261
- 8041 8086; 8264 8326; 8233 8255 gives 0.94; 278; 258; 268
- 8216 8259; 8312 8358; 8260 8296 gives -1.11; 258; 271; 270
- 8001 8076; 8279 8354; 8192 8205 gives 0.58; 281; 262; 269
